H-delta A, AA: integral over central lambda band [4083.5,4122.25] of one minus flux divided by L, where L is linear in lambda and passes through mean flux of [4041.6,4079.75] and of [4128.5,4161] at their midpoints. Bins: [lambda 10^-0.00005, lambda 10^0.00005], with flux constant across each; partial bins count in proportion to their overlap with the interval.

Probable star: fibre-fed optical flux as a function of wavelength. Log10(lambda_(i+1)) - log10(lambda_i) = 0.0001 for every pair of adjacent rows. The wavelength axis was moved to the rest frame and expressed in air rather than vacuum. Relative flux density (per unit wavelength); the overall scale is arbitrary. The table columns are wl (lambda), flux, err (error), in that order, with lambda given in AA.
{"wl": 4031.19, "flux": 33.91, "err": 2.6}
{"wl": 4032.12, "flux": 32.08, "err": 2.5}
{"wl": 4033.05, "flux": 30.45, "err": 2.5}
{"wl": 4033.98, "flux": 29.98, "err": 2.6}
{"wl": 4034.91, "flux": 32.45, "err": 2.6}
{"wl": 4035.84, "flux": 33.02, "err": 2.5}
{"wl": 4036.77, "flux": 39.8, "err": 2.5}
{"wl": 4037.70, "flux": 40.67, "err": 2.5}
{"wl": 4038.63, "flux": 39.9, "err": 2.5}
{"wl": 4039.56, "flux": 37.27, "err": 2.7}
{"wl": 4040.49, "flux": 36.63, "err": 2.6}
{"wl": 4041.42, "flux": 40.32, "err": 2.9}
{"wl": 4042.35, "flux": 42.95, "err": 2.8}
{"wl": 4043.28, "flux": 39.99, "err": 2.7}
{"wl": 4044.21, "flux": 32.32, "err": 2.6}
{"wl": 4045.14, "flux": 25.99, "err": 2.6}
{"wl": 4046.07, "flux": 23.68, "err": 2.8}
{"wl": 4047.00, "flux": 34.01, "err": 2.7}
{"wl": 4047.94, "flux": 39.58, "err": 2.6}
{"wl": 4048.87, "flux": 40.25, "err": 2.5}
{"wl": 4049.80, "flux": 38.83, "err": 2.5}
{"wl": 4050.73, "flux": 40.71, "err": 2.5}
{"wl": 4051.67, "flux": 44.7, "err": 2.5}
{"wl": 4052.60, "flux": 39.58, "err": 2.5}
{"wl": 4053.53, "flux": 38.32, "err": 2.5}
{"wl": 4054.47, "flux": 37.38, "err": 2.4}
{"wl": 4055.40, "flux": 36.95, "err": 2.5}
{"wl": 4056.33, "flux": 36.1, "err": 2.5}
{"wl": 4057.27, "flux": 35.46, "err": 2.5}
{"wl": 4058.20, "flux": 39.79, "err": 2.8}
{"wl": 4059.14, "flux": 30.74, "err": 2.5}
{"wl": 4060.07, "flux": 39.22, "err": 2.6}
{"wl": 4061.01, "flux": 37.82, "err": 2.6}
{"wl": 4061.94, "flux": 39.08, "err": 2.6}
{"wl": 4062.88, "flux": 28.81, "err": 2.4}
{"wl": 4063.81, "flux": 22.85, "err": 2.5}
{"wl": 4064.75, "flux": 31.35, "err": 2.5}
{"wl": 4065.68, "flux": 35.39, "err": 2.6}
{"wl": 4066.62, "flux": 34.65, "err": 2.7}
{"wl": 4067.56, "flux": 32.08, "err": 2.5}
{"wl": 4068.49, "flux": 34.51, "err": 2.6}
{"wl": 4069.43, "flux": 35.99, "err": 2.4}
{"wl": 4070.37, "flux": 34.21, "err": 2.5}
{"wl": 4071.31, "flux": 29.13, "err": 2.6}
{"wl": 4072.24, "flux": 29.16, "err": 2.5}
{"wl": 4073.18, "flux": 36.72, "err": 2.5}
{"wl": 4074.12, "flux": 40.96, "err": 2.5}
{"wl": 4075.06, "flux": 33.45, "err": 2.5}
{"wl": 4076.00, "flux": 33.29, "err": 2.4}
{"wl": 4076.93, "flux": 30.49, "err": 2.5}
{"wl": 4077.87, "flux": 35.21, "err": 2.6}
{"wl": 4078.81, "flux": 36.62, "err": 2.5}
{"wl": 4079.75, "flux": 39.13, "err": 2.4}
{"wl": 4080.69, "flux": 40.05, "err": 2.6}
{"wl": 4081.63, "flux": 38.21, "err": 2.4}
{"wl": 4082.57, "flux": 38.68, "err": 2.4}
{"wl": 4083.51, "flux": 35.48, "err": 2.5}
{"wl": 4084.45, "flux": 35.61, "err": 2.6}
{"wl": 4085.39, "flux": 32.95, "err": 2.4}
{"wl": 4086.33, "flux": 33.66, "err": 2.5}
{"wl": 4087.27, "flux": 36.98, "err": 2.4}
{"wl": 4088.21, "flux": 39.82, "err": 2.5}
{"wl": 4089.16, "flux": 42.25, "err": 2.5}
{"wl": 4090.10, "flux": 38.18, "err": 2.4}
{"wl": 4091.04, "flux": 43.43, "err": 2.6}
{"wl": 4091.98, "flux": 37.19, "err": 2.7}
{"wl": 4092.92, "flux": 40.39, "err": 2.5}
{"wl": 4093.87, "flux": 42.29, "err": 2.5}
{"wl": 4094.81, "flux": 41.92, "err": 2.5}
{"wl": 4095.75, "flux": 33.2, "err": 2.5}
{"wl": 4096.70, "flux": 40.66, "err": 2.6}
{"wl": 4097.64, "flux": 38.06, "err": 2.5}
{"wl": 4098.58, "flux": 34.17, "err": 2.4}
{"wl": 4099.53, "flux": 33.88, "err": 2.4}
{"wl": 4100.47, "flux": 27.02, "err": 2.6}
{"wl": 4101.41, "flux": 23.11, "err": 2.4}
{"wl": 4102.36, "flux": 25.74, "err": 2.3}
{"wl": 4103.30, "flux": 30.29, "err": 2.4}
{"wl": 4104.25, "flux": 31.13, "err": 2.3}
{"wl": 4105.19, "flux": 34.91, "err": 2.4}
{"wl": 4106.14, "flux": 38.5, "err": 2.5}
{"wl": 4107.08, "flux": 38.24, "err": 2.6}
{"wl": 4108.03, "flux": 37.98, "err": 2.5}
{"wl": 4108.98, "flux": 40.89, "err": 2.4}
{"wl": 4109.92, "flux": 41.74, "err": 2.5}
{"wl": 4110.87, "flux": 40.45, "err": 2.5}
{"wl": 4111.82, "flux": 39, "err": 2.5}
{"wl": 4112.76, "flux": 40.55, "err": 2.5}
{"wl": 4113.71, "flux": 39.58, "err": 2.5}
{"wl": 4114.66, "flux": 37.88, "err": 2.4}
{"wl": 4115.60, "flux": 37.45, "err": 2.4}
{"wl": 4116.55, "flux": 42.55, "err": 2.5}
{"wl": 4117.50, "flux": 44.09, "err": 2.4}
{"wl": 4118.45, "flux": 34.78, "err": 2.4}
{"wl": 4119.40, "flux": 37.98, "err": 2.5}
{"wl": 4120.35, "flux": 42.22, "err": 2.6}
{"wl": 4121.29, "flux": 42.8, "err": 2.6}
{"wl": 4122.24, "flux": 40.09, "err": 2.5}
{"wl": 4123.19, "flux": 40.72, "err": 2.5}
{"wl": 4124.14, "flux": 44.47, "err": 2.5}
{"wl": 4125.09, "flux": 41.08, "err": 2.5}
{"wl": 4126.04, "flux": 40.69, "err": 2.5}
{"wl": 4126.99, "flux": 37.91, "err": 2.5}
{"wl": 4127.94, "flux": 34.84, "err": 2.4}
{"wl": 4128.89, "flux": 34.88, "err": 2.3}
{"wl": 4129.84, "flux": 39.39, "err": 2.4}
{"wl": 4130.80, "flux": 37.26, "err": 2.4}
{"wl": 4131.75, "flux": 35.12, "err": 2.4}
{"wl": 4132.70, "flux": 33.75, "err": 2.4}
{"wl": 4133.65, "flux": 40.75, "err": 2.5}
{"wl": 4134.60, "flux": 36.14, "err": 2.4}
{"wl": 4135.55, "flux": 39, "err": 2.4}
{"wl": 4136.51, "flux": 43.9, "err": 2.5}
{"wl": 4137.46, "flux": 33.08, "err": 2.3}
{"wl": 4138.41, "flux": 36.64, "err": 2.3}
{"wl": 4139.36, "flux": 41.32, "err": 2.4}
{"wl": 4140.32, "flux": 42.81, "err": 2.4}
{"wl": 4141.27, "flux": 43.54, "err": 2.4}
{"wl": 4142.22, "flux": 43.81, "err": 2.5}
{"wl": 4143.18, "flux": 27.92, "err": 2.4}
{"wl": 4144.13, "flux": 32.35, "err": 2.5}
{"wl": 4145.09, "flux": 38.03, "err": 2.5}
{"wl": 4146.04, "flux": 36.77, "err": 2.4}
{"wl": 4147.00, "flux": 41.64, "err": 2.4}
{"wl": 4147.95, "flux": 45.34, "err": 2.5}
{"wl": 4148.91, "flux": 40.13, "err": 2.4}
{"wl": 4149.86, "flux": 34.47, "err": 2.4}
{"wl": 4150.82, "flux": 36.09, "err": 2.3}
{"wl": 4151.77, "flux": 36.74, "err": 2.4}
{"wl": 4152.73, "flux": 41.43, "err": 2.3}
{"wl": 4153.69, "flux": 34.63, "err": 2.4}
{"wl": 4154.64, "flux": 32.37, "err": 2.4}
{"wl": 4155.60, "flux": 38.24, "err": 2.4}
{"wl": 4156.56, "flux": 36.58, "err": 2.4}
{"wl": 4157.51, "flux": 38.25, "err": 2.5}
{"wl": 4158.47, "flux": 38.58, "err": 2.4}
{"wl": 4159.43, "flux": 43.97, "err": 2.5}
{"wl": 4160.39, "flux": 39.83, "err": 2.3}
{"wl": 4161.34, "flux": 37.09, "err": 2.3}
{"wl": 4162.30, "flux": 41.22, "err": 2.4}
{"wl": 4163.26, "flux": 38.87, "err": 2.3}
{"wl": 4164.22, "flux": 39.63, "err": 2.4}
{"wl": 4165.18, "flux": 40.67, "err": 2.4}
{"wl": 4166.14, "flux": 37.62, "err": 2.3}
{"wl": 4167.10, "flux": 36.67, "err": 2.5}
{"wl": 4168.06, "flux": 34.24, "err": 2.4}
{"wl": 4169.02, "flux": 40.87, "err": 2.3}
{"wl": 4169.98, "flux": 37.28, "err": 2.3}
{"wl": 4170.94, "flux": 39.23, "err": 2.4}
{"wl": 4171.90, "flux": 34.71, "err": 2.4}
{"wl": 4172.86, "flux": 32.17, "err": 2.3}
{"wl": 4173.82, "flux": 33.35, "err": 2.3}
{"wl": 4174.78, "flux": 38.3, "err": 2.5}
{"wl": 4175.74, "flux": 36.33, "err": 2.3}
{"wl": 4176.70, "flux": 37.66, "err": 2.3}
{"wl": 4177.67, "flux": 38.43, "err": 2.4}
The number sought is -0.7 AA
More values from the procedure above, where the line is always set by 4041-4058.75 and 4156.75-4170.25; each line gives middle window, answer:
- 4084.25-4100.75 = 0.2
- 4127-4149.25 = 0.2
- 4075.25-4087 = 0.6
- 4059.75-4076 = 1.6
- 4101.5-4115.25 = 0.5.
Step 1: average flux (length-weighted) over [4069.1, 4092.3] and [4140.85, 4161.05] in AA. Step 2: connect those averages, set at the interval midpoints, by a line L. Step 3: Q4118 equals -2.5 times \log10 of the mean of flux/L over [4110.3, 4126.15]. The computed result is -0.09 mag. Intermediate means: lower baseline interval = 36.3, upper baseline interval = 38.1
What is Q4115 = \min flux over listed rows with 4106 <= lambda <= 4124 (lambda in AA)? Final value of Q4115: 34.78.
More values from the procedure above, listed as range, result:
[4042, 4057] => 23.68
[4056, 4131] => 22.85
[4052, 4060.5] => 30.74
